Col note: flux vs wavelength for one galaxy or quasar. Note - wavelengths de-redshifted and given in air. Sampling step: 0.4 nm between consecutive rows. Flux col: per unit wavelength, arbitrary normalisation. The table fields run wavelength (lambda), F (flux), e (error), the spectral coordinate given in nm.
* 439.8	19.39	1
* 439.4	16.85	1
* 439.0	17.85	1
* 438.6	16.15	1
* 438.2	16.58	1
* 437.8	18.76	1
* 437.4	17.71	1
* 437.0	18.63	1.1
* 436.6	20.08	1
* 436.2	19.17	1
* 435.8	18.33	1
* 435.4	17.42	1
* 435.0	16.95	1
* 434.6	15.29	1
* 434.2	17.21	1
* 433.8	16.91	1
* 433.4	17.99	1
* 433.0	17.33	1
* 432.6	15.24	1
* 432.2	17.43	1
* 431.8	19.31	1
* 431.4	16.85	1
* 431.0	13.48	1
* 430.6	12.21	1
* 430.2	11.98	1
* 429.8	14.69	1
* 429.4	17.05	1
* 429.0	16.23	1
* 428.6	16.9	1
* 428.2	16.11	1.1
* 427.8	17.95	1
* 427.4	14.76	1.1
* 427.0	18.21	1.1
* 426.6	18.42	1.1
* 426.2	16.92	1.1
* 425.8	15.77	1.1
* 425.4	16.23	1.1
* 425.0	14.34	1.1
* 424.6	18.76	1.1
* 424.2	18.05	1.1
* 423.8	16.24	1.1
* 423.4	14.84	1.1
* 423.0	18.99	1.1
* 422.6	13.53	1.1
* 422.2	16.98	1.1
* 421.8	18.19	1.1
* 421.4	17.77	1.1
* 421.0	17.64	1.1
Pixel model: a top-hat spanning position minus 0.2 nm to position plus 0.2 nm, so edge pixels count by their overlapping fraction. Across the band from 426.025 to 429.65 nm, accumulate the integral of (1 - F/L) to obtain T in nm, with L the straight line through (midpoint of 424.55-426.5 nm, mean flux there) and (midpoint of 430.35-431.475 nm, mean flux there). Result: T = -0.40 nm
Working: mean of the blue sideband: 16.3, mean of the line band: 16.9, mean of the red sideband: 13.8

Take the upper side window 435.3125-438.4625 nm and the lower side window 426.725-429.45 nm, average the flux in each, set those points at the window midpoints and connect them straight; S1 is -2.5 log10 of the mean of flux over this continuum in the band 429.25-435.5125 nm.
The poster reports 0.10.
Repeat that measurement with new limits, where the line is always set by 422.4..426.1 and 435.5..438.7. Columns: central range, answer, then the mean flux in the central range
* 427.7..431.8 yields 0.11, 15.5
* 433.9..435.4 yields 0.08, 16.6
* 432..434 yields 0.04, 17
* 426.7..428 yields -0.02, 17.1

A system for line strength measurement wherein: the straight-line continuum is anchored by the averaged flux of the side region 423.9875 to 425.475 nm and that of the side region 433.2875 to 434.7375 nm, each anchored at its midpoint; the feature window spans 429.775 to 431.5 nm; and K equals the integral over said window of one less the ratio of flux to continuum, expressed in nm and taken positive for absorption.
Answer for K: 0.34 nm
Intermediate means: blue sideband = 16.9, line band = 13.6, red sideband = 16.8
